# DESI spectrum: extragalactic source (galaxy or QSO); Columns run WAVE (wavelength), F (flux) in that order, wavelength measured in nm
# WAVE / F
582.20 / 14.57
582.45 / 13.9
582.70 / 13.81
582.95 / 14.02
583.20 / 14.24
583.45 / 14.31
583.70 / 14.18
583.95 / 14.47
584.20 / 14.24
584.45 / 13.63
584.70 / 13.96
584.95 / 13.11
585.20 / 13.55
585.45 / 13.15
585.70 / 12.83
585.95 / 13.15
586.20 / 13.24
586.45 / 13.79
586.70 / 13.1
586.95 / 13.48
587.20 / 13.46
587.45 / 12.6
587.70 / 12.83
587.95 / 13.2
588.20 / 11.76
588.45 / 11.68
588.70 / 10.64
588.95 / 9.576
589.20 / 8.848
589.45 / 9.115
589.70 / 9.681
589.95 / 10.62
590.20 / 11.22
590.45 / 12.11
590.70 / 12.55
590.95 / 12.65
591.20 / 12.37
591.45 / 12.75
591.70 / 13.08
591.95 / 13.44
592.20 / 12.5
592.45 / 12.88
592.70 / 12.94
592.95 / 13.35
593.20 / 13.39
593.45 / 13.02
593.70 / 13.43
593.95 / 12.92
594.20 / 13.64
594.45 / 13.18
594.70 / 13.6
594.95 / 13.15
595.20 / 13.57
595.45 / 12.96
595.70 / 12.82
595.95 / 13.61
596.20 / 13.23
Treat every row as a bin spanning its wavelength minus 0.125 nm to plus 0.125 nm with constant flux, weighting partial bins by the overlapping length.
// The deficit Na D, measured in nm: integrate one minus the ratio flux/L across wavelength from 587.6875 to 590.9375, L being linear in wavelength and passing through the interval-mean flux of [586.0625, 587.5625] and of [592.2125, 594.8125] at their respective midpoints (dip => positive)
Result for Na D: 0.54 nm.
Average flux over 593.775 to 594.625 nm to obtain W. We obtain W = 13.3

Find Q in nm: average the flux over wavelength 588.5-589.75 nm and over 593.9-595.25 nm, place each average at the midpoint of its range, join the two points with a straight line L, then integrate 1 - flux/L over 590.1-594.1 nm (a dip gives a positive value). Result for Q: -0.39 nm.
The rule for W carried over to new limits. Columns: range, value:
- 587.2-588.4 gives 12.6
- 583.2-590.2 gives 12.5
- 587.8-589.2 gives 11.2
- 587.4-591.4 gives 11.3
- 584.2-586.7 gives 13.4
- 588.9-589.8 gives 9.27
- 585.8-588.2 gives 13.1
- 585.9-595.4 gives 12.4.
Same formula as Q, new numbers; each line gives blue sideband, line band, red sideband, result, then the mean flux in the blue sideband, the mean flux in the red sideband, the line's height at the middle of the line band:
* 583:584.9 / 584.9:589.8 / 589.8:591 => 0.29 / 14.1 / 11.7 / 12.9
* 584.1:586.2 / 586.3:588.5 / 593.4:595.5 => 0.08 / 13.4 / 13.3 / 13.4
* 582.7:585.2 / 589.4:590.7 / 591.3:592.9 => 0.23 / 14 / 12.9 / 13.2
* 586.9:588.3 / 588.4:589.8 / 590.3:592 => 0.32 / 12.9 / 12.7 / 12.8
